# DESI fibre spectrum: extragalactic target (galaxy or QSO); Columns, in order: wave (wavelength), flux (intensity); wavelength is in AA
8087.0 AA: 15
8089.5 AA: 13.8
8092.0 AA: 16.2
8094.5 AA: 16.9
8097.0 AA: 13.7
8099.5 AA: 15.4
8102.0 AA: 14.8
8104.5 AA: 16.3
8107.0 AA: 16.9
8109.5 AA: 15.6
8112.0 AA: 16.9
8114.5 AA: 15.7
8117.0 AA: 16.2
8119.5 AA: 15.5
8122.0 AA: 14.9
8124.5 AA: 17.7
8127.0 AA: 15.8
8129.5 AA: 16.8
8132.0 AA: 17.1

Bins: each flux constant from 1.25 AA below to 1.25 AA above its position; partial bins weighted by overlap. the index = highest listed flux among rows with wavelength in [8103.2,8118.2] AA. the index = 16.9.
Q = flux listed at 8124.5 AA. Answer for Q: 17.7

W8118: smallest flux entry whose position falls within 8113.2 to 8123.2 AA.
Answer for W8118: 14.9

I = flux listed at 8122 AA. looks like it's 14.9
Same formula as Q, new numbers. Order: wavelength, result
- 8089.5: 13.8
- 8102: 14.8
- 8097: 13.7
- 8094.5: 16.9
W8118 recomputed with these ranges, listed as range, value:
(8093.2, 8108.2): 13.7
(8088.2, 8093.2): 13.8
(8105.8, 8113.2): 15.6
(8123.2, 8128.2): 15.8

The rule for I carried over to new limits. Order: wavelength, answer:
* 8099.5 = 15.4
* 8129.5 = 16.8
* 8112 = 16.9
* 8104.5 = 16.3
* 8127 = 15.8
